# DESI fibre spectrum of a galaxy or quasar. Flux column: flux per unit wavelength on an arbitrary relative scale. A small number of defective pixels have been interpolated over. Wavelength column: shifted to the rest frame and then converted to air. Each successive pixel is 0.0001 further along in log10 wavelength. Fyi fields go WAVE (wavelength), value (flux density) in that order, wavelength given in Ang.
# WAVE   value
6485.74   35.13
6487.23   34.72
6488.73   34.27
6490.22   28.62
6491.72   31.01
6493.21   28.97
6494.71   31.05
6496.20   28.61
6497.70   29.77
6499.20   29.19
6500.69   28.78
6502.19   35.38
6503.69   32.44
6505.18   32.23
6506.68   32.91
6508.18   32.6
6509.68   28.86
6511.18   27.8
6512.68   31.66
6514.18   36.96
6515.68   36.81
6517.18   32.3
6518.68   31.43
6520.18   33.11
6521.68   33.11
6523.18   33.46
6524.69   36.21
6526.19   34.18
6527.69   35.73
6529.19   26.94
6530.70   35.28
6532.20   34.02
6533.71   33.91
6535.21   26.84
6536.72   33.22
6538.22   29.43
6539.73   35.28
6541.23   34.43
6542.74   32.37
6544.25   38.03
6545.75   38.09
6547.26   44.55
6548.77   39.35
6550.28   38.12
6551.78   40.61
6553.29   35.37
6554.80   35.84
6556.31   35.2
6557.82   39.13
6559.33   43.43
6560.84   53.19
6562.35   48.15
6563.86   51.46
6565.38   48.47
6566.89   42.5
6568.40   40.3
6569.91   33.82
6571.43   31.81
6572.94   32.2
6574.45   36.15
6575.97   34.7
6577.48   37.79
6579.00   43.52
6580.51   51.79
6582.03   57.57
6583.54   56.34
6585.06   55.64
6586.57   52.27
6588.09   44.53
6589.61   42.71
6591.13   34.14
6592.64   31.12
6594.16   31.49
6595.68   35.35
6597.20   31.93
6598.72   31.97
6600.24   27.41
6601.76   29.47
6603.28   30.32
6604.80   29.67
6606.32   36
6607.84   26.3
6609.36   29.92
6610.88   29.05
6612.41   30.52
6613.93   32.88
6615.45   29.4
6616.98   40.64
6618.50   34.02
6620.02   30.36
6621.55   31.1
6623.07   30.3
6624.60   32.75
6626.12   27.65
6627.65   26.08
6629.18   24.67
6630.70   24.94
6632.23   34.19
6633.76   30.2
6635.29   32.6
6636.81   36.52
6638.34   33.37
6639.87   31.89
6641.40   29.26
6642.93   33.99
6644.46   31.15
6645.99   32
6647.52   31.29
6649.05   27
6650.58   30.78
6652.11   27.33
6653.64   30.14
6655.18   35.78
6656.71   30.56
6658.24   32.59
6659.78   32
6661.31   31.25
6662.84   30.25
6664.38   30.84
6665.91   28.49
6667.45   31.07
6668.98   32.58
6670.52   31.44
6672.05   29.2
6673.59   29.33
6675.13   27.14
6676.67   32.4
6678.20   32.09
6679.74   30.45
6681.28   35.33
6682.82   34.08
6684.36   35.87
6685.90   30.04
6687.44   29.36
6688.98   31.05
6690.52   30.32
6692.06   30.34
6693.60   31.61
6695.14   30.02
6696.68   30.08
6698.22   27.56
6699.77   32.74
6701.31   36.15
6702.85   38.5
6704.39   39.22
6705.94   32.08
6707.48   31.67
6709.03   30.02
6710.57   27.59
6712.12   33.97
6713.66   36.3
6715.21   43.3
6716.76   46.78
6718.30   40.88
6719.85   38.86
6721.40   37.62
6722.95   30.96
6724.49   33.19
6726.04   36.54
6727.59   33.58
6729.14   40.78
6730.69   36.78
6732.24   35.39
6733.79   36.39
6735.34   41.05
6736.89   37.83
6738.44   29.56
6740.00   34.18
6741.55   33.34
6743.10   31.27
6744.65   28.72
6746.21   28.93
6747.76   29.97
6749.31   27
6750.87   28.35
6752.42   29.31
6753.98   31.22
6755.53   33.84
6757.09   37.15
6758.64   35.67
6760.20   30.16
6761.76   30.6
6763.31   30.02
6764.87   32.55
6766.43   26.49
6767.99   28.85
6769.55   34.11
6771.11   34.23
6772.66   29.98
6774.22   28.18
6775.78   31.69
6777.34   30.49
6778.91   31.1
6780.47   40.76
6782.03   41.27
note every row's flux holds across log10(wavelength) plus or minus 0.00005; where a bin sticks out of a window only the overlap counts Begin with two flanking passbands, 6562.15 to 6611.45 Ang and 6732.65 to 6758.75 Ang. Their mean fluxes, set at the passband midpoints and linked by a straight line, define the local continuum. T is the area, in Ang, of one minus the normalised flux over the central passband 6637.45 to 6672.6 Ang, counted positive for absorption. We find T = 4.8 Ang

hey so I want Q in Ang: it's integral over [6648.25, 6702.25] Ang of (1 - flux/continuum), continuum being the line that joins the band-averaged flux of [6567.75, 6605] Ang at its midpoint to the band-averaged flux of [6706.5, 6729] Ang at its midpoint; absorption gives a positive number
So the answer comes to 8.4 Ang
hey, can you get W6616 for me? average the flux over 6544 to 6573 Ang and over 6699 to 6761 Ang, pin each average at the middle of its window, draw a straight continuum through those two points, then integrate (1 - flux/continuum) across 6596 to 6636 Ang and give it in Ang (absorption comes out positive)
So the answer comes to 8.3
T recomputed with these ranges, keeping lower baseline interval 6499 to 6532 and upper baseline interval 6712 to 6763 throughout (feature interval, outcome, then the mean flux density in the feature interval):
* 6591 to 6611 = 1.45 Ang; 31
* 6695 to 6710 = 0.60 Ang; 32.9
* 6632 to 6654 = 1.52 Ang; 31.4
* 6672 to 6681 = 0.94 Ang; 30.4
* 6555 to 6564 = -3.01 Ang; 44.1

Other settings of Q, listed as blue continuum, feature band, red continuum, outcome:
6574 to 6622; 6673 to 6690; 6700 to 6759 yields 1.83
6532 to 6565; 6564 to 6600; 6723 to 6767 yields -3.21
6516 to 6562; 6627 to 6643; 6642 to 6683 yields 0.77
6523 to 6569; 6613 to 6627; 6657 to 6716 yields 1.11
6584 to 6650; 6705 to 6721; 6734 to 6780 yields -2.08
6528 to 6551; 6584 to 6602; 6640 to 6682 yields -2.61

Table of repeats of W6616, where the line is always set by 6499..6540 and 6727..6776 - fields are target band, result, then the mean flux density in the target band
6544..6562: -4.33 Ang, 40.3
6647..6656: 0.58 Ang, 30.4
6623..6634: 1.28 Ang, 28.7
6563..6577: -2.84 Ang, 39.1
